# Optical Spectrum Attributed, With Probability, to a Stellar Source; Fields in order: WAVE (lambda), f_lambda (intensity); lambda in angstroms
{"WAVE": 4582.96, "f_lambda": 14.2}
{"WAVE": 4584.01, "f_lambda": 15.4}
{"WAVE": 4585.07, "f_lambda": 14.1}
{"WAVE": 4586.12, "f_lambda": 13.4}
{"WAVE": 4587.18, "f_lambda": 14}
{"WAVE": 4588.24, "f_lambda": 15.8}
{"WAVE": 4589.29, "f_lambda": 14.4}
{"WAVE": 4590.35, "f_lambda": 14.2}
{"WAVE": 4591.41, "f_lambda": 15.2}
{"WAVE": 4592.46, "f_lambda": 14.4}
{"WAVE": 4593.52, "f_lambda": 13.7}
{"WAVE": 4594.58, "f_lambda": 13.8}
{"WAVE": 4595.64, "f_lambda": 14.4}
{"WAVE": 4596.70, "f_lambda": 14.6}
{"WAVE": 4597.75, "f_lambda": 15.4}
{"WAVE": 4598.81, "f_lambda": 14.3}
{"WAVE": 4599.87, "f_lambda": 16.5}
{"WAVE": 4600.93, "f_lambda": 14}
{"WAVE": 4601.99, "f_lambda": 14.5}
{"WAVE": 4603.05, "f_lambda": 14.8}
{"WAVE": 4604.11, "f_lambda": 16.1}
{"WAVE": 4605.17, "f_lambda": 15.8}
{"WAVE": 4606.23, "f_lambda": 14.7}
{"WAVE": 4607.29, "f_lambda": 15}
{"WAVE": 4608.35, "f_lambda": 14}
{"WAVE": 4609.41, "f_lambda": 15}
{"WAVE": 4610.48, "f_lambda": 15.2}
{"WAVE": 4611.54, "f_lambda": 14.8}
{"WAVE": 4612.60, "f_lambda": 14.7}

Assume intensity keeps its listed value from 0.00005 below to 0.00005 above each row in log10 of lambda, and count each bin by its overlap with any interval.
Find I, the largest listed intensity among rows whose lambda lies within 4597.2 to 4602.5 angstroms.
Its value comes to 16.5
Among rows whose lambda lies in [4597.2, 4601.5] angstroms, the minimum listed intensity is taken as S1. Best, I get 14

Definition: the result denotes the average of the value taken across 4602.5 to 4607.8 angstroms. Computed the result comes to 15.3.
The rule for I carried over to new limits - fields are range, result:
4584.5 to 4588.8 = 15.8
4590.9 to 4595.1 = 15.2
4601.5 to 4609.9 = 16.1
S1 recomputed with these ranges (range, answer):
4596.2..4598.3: 14.6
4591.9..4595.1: 13.7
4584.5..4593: 13.4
